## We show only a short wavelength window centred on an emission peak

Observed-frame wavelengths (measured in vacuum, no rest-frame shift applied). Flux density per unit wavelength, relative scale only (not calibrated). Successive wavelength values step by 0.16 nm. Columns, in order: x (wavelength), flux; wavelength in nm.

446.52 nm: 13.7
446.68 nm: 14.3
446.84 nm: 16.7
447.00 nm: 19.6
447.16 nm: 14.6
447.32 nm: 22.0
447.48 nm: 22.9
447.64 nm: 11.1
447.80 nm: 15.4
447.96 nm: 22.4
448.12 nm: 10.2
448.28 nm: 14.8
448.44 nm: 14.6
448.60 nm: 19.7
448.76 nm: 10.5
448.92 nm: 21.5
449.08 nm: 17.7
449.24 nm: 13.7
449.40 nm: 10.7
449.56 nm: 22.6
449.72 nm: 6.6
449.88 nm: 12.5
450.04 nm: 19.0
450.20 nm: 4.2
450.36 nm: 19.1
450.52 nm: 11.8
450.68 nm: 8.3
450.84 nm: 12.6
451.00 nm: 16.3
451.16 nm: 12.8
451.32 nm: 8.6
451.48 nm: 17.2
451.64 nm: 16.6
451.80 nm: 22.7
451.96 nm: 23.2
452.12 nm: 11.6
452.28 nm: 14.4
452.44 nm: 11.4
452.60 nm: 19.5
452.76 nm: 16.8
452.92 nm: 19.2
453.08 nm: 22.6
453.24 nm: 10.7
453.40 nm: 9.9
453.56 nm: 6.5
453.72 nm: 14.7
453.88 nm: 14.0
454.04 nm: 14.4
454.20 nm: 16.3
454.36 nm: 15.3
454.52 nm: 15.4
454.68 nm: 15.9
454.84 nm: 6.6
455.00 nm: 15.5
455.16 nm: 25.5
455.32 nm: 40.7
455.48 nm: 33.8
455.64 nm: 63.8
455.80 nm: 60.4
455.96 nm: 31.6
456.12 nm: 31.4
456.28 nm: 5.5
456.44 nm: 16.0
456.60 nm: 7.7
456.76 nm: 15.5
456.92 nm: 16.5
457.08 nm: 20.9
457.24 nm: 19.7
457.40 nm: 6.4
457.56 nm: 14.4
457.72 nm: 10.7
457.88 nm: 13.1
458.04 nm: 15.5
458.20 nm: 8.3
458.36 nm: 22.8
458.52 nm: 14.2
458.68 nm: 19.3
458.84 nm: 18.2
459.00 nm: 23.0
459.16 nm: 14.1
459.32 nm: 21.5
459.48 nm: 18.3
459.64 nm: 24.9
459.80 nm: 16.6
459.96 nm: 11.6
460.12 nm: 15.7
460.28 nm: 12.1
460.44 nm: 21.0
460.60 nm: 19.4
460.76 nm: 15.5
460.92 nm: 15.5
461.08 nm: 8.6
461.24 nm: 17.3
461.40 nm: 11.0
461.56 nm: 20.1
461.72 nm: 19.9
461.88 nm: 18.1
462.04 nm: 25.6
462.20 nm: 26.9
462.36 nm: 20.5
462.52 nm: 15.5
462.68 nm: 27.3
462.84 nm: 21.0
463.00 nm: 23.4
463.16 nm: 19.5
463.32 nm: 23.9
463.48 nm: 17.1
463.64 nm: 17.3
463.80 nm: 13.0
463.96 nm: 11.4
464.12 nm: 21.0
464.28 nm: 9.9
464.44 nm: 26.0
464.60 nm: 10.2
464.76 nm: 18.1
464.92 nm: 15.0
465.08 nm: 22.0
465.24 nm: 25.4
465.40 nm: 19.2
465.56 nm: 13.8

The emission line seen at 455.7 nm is [O II] 3727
